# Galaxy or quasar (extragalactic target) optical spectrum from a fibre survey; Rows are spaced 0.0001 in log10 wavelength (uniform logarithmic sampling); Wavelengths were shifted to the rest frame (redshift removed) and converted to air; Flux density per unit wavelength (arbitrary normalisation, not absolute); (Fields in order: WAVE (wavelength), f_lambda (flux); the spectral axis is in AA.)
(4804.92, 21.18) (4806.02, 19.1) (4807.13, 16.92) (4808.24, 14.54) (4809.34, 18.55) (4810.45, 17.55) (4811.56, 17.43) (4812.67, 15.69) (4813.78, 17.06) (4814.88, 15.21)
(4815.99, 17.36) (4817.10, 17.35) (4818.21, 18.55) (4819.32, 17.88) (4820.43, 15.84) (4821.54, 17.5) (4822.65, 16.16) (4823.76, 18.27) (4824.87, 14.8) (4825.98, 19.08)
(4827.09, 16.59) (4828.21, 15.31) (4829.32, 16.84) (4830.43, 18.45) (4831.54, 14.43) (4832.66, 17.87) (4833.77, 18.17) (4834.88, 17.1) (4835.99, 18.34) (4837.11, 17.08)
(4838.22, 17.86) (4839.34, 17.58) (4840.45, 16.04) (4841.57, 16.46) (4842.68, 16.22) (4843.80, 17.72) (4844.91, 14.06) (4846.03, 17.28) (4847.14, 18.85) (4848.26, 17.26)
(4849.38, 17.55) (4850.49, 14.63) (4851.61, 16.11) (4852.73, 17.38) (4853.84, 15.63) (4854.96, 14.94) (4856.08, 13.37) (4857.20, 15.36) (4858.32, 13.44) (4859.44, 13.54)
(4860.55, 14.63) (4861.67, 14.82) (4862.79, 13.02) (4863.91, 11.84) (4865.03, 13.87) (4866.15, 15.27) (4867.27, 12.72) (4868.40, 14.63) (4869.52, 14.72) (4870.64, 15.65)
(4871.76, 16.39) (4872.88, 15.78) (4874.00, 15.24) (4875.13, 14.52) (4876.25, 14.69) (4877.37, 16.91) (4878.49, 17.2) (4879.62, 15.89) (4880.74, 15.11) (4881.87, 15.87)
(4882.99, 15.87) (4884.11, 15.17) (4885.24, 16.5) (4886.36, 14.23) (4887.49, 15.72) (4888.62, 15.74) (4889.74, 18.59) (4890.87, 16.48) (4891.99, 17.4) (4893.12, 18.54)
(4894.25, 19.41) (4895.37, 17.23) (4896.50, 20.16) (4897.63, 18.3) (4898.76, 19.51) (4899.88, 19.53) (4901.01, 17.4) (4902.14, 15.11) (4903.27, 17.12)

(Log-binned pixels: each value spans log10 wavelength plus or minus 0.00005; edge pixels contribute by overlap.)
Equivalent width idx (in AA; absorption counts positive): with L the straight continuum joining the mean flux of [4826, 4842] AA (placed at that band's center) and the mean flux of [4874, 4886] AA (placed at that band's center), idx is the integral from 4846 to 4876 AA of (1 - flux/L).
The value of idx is 2.22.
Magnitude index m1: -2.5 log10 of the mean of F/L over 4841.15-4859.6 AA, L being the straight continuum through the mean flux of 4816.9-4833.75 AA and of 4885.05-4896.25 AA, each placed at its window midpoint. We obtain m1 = 0.07 mag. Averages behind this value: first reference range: 17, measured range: 15.9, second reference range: 17.1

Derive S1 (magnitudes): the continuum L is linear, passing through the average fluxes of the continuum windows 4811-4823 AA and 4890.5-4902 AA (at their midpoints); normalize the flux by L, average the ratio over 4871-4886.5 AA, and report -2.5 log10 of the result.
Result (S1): 0.148 mag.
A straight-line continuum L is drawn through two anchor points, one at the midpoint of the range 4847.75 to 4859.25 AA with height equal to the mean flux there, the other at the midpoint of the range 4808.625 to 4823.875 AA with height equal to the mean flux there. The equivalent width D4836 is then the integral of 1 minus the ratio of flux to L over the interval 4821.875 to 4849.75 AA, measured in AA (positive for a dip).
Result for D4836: -1.31 AA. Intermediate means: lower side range 17.1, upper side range 15.5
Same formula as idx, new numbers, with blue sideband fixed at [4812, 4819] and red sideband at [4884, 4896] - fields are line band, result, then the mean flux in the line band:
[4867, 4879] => 1.09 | 15.4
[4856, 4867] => 1.95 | 13.9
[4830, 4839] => -0.26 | 17.4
